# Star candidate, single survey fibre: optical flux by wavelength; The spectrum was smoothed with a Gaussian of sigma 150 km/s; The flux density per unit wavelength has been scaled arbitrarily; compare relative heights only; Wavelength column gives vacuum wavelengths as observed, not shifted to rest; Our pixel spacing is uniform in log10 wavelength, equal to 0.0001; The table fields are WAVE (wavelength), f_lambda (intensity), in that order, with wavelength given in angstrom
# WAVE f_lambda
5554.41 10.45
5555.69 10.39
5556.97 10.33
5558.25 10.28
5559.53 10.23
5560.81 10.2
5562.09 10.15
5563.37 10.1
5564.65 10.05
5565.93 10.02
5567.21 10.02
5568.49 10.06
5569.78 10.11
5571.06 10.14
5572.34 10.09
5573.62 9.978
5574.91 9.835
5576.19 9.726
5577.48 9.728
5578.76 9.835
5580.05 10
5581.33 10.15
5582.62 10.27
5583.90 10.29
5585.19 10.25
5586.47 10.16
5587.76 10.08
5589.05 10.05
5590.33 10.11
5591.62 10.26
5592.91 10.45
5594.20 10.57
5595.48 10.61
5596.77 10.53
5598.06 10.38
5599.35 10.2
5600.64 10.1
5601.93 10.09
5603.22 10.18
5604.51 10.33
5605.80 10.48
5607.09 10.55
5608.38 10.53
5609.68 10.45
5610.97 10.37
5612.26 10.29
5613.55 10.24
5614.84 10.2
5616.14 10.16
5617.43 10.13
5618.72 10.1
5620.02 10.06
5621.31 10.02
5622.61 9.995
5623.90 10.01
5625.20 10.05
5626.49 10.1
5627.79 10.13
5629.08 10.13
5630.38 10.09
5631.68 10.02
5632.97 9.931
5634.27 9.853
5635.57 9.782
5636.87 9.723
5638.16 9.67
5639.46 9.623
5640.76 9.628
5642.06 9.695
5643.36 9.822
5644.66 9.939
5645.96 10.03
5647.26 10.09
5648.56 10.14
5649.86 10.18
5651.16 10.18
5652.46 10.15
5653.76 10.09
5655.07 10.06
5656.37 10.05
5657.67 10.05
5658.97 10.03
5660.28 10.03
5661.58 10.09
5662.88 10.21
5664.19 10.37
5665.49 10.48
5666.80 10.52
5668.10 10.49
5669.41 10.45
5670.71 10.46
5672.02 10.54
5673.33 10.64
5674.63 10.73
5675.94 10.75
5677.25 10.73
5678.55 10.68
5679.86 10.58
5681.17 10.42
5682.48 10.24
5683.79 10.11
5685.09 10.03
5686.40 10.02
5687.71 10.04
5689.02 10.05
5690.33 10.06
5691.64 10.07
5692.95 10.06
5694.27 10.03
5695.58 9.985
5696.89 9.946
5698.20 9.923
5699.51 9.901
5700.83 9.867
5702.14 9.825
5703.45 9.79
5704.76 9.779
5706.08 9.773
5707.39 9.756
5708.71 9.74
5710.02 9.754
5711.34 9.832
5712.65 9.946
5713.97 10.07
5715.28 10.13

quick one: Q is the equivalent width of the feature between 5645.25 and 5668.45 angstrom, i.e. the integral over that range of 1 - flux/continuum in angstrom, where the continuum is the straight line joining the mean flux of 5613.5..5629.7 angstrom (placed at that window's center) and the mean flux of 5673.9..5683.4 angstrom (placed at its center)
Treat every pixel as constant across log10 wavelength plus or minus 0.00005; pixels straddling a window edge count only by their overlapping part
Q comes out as 0.5 angstrom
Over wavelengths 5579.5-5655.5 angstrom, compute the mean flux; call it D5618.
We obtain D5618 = 10.1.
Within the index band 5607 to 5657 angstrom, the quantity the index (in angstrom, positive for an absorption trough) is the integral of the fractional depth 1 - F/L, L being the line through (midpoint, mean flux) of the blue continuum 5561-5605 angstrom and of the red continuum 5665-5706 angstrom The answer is 0.6 angstrom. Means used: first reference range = 10.1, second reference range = 10.2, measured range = 10.1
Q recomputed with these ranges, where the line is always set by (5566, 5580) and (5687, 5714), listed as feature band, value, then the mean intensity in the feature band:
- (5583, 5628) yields -1.37 angstrom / 10.2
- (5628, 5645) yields 0.15 angstrom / 9.85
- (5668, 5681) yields -0.90 angstrom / 10.6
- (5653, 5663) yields -0.15 angstrom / 10.1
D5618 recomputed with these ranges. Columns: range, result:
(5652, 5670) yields 10.2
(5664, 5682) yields 10.6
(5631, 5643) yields 9.77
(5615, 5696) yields 10.1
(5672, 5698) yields 10.3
